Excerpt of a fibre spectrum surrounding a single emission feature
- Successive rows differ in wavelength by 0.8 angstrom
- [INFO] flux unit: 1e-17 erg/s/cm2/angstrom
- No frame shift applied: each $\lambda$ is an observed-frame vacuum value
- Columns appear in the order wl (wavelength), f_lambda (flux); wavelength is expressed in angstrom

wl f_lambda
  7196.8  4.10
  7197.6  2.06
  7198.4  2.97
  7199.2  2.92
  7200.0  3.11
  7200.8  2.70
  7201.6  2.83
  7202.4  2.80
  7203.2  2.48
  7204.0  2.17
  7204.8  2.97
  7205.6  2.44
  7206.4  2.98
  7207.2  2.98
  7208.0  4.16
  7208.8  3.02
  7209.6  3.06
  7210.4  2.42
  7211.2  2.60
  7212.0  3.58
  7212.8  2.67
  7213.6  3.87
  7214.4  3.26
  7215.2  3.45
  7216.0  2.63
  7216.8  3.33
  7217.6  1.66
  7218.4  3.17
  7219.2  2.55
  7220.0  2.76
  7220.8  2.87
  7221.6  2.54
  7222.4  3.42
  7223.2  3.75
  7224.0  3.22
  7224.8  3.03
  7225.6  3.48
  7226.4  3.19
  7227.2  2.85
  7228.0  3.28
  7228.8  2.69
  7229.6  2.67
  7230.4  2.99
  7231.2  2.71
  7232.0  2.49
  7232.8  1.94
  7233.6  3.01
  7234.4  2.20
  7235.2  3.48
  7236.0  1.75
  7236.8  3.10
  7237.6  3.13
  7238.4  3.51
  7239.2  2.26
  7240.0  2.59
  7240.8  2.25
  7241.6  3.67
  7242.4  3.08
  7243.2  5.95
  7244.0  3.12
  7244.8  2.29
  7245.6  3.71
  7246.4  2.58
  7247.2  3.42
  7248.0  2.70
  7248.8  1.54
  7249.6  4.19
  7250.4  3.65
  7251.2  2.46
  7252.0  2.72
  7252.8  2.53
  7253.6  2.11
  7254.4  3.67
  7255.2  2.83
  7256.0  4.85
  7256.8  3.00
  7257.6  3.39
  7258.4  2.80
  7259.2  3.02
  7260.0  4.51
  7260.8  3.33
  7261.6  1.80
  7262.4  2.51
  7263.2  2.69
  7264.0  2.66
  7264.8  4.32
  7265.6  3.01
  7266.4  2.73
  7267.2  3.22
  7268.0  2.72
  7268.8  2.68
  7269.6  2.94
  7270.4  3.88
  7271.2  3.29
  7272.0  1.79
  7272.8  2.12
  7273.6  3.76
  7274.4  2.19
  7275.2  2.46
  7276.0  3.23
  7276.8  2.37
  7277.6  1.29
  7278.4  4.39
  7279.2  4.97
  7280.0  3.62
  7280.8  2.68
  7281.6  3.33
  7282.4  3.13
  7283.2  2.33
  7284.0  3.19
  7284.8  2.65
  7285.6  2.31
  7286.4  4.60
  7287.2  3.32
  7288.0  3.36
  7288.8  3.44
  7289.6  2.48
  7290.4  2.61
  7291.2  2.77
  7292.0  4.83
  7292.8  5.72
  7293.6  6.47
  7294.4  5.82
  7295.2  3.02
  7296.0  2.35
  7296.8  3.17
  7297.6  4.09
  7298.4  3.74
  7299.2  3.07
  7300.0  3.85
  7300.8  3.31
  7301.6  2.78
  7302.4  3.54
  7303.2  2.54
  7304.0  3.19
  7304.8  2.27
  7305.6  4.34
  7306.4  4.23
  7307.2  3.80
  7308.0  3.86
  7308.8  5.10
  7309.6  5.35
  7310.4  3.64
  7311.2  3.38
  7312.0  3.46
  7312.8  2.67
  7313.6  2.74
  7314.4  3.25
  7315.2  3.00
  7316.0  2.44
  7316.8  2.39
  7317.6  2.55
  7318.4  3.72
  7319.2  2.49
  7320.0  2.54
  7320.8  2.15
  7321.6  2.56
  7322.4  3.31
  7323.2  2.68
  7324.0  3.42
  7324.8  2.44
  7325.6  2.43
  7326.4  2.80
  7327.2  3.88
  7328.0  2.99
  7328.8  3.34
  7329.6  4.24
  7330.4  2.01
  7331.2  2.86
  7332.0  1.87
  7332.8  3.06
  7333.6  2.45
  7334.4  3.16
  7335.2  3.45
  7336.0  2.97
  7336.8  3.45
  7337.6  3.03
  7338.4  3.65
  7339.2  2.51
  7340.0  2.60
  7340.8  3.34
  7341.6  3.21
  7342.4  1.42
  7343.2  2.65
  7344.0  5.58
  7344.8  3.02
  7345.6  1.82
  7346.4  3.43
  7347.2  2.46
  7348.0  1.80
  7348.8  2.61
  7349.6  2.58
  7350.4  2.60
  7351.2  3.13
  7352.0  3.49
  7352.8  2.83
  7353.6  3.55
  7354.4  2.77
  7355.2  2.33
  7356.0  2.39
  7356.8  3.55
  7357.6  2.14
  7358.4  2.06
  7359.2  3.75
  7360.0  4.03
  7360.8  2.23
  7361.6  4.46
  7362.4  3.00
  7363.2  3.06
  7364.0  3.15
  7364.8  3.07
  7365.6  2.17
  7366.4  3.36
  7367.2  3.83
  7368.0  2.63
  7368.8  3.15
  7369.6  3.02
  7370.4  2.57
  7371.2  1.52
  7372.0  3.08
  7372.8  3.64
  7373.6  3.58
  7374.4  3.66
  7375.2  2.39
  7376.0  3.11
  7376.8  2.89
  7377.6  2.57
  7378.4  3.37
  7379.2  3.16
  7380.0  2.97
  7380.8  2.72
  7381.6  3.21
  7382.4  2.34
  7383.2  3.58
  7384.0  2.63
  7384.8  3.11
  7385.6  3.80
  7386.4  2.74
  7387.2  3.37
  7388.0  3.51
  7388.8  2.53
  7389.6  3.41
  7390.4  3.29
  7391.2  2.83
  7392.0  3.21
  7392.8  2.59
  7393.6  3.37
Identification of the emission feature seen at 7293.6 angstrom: [S II]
